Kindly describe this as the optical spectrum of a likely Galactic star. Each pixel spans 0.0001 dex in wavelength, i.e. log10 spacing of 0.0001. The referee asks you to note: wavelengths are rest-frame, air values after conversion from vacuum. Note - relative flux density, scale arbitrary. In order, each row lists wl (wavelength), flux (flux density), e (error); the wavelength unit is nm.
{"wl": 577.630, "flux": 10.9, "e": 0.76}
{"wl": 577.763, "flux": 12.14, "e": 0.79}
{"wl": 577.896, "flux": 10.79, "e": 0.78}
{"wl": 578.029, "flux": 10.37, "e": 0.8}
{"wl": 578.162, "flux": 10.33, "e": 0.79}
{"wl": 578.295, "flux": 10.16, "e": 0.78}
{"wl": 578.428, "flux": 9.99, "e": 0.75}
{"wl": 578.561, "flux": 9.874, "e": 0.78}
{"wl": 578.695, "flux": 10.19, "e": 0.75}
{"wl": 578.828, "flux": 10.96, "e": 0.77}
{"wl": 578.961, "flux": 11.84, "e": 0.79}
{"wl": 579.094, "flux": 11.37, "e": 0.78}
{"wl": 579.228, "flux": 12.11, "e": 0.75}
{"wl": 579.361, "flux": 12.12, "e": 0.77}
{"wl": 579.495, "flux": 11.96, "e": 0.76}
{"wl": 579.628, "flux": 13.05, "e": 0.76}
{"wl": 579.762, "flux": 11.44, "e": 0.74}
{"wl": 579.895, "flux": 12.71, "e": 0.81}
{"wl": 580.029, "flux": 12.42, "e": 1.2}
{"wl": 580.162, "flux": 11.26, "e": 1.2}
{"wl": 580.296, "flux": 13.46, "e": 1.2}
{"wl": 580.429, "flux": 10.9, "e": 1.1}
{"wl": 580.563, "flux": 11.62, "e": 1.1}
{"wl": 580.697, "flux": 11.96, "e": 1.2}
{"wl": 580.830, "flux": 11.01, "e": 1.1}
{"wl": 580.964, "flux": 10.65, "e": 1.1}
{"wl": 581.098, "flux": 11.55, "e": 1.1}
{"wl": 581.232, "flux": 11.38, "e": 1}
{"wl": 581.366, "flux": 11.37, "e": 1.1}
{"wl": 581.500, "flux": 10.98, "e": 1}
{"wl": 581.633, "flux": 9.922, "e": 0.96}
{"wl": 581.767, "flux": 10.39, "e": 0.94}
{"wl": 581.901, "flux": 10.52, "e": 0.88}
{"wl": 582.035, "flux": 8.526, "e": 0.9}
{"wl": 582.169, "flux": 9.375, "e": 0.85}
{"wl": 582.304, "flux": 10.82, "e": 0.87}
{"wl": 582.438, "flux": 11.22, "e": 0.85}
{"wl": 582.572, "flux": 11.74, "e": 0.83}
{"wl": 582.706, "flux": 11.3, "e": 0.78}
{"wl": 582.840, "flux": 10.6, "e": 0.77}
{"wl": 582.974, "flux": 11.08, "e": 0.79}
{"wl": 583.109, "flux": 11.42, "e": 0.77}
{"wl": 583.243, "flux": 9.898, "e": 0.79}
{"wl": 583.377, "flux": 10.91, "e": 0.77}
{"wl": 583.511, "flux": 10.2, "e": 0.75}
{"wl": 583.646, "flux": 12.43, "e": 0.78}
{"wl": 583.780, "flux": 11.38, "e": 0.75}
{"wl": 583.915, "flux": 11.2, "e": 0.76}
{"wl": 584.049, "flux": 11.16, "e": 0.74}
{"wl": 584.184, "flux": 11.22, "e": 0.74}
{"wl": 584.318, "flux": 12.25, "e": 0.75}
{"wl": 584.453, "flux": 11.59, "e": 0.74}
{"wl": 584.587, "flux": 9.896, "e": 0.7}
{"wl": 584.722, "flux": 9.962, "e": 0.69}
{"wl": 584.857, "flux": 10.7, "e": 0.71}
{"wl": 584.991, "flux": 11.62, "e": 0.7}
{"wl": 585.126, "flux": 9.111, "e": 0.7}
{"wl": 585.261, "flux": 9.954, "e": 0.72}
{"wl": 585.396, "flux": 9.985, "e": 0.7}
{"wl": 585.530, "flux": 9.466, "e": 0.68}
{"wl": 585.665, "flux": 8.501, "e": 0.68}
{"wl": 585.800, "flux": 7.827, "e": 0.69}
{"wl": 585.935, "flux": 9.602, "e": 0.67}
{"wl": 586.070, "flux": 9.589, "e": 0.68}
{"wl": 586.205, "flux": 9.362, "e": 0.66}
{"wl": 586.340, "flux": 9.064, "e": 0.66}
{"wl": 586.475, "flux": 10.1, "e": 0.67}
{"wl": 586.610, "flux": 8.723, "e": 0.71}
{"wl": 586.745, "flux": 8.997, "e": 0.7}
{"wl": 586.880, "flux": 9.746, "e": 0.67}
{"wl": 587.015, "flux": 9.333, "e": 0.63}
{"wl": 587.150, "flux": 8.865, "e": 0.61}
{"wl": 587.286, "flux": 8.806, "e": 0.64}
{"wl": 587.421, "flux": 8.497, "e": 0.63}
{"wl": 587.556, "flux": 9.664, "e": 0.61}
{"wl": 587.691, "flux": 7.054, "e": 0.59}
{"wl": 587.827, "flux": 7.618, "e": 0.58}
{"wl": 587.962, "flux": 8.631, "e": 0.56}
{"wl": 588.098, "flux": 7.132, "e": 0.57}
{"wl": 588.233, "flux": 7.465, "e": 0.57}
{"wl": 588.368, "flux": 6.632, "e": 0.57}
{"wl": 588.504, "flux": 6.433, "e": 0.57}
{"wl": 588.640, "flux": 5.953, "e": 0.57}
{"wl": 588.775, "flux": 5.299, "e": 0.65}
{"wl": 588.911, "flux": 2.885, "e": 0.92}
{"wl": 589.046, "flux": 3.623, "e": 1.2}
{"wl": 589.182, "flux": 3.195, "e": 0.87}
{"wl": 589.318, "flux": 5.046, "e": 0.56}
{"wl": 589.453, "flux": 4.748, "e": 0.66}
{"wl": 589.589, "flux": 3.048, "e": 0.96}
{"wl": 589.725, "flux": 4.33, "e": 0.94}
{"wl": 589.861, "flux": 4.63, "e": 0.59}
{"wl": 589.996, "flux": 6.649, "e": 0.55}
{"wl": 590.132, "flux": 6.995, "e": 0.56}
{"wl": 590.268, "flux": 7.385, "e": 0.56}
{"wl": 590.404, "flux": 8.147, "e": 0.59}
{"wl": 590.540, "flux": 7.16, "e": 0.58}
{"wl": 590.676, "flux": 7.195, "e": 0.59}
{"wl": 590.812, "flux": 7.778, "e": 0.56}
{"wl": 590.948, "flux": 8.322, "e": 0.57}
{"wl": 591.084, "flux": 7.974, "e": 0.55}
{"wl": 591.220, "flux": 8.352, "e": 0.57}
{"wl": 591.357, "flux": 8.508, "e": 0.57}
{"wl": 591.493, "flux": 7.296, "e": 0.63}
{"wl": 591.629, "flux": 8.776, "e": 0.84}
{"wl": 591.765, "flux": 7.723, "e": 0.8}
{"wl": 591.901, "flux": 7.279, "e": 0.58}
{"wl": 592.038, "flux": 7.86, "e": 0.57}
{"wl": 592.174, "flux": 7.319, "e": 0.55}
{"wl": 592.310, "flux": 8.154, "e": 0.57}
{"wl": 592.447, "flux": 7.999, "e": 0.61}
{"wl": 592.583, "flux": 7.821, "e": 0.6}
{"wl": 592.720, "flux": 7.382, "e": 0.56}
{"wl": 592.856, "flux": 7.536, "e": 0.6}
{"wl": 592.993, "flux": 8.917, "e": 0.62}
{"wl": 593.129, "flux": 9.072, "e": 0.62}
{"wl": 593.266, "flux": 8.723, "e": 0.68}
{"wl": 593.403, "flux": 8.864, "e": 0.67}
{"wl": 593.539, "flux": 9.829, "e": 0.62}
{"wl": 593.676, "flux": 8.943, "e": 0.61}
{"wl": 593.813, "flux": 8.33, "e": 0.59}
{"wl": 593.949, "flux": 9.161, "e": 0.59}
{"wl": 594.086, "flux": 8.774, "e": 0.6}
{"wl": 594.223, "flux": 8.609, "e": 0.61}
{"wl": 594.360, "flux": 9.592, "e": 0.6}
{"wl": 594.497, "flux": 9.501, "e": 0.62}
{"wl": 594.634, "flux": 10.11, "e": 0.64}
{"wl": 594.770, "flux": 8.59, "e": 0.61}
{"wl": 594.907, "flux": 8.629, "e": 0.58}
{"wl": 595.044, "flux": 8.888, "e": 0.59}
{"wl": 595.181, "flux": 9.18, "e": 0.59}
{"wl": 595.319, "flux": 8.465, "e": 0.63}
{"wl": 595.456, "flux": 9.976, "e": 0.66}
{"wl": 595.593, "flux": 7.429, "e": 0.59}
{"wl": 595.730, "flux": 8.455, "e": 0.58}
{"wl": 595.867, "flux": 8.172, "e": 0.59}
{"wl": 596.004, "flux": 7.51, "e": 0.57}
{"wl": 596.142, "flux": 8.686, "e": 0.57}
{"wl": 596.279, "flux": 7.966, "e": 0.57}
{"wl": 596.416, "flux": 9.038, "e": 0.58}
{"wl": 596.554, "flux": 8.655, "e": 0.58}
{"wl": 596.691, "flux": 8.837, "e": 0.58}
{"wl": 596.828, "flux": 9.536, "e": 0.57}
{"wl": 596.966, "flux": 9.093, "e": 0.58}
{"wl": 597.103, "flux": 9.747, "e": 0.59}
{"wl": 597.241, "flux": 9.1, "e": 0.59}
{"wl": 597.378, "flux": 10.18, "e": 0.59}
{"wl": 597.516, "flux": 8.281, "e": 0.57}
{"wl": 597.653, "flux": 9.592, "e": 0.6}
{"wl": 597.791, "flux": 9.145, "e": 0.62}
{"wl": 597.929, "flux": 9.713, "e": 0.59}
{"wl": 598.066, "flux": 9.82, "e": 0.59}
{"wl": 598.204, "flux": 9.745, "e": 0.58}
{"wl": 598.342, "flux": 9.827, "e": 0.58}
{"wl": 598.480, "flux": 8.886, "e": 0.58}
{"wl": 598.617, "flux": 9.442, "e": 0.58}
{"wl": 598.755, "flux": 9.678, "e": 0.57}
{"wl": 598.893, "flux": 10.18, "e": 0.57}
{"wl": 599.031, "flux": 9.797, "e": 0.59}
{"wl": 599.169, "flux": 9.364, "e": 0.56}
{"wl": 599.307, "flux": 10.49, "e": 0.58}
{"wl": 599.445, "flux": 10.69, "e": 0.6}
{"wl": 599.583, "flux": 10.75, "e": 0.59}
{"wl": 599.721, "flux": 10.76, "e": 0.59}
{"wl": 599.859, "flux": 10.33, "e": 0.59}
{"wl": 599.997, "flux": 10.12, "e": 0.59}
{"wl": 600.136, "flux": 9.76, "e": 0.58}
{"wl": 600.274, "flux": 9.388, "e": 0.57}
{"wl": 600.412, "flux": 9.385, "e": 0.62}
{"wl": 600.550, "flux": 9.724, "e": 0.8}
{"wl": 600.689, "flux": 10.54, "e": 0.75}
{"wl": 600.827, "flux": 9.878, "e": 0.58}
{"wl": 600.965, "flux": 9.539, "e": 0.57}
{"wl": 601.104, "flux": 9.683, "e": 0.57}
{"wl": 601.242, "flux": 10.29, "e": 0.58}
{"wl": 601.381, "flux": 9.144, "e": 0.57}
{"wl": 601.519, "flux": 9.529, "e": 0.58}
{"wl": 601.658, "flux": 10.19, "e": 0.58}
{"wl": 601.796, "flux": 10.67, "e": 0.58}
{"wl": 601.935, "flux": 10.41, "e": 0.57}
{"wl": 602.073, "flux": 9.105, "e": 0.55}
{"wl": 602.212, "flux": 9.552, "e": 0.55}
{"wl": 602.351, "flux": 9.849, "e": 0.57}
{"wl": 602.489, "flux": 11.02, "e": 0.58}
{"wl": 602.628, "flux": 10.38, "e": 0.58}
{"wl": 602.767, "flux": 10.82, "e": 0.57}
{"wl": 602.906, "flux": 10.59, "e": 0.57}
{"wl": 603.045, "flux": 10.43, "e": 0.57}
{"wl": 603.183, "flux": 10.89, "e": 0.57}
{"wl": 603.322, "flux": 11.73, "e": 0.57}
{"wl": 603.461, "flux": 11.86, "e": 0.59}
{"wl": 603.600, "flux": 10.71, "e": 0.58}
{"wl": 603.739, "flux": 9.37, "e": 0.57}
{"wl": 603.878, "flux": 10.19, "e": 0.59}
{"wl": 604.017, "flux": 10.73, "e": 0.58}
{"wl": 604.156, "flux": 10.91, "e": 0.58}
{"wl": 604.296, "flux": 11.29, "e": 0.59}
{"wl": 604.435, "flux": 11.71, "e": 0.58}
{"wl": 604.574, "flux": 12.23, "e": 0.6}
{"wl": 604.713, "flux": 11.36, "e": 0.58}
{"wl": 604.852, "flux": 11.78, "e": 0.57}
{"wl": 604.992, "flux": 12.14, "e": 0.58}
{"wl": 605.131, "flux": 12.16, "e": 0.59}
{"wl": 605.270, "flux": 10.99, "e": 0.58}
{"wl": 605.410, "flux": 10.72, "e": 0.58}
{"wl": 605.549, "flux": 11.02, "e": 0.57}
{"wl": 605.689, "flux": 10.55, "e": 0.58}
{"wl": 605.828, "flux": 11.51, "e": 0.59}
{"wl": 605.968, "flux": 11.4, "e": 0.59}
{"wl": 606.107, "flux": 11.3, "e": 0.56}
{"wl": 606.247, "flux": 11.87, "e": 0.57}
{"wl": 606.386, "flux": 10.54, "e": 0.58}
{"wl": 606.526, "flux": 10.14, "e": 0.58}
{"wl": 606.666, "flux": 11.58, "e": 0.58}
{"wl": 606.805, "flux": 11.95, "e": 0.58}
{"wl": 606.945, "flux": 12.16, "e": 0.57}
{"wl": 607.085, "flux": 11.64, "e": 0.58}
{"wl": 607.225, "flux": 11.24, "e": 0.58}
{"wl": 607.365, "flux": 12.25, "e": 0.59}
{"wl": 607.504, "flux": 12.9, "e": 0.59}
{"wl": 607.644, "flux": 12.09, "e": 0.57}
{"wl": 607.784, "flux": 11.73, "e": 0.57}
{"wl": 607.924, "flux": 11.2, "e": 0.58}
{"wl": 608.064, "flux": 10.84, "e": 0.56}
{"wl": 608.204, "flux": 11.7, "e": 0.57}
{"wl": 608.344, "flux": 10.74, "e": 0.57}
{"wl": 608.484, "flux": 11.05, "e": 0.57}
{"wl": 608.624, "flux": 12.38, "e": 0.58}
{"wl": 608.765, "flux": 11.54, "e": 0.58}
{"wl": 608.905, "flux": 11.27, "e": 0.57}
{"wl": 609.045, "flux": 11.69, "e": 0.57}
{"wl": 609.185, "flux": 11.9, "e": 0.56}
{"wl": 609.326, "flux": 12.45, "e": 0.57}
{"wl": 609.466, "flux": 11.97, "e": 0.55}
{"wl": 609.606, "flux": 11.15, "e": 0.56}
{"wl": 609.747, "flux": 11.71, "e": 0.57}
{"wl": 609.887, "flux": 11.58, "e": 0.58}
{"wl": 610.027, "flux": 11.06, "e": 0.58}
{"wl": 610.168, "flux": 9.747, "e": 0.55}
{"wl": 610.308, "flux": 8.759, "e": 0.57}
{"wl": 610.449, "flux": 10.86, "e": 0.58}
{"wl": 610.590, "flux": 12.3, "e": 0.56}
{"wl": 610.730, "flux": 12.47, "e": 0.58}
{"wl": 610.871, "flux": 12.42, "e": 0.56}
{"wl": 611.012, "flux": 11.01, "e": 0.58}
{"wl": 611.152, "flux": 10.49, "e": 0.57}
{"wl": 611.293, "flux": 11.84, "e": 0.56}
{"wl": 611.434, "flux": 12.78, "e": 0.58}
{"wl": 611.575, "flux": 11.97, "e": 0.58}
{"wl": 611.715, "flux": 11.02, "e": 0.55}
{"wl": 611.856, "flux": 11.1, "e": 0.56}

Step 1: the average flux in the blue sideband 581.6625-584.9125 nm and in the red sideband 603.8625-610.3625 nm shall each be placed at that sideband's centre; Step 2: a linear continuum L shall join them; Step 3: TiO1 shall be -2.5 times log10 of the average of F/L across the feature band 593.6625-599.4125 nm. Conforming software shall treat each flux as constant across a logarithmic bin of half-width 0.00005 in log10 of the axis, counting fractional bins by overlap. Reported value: 0.22 mag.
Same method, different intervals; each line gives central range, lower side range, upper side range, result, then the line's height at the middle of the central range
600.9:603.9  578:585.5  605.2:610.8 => 0.11 mag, 11.3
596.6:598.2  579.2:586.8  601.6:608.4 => 0.17 mag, 11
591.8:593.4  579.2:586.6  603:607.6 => 0.34 mag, 11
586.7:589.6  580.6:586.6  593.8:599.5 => 0.42 mag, 10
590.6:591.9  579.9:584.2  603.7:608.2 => 0.37 mag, 11.2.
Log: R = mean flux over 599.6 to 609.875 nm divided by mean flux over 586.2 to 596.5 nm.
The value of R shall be 1.40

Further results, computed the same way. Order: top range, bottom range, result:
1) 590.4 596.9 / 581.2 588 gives 0.84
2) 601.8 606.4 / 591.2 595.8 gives 1.28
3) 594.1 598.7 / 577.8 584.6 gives 0.81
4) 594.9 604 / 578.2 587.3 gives 0.91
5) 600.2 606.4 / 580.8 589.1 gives 1.12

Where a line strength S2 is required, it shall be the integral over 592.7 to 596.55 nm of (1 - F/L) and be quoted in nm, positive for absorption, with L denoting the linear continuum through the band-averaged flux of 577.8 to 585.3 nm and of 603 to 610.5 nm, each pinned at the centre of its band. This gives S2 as 0.84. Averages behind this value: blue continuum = 11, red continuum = 11.3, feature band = 8.74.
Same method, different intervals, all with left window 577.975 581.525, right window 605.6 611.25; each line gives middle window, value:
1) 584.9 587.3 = 0.420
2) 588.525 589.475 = 0.577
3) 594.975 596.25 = 0.323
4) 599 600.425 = 0.163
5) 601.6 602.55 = 0.109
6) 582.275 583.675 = 0.044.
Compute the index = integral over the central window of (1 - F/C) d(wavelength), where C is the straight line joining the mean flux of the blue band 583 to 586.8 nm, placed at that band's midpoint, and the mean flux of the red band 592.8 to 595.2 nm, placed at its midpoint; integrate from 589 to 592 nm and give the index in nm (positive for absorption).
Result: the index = 0.90 nm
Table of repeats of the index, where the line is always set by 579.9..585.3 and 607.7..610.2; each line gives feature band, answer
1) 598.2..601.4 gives 0.39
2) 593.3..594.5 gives 0.23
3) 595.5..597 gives 0.37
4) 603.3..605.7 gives 0.04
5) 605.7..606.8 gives 0.02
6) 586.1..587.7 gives 0.28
